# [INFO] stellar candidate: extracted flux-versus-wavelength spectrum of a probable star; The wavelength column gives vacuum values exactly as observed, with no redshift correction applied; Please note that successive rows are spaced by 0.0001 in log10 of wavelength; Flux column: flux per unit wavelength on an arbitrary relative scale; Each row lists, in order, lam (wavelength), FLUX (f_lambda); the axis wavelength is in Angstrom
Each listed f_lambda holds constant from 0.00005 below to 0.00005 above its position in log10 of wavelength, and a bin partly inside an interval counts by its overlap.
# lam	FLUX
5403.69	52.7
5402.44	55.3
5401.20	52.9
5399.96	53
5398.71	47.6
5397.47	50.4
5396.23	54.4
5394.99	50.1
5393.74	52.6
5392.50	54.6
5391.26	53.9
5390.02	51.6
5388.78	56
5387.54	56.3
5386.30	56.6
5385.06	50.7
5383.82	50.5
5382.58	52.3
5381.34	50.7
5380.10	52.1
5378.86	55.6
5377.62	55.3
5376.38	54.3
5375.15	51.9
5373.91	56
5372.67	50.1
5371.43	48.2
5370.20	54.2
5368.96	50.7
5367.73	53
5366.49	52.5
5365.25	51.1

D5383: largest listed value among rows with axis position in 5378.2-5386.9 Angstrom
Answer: 56.6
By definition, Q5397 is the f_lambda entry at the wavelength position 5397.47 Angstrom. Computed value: 50.4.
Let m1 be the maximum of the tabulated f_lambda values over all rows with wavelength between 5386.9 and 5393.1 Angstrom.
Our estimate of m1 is 56.3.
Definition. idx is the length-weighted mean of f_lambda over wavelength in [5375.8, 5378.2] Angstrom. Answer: 54.8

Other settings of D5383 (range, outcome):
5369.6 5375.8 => 56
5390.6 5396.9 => 54.6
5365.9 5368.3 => 53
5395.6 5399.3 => 54.4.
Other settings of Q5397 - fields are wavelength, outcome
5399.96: 53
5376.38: 54.3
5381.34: 50.7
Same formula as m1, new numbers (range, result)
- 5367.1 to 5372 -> 54.2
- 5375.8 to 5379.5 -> 55.6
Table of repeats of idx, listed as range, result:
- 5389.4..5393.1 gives 53.4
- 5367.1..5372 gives 51.6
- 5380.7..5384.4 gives 51.1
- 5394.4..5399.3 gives 50.7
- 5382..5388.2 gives 53.3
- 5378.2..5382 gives 52.8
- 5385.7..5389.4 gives 56.3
